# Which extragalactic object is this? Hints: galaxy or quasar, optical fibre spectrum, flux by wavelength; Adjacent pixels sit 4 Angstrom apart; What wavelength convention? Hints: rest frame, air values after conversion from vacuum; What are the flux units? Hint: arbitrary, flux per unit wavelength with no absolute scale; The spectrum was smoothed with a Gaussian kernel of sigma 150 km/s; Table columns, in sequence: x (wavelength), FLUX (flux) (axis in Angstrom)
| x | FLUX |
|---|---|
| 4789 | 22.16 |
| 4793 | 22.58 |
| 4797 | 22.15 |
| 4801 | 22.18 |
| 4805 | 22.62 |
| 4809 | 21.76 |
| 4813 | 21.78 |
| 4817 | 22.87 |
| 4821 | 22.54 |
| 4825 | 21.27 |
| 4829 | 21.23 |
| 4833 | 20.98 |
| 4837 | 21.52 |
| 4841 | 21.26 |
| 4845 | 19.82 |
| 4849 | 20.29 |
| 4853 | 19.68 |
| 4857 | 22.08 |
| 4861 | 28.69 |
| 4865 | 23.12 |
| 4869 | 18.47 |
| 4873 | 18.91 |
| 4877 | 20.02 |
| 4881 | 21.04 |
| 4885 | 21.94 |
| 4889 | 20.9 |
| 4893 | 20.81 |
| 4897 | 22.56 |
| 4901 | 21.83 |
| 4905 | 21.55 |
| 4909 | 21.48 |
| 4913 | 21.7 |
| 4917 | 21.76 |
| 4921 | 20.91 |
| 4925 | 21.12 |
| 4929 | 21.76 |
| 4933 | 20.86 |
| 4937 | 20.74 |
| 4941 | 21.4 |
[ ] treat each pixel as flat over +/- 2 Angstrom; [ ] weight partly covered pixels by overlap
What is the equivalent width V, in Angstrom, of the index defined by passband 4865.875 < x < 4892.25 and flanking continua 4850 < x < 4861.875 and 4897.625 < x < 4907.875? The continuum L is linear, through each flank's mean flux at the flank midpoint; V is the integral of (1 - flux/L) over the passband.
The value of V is 2.2 Angstrom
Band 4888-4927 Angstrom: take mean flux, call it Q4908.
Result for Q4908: 21.5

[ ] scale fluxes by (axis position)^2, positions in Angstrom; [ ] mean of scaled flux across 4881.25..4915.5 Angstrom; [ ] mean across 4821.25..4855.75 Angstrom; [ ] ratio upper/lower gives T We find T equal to 1.06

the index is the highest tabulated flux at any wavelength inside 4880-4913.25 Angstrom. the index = 22.56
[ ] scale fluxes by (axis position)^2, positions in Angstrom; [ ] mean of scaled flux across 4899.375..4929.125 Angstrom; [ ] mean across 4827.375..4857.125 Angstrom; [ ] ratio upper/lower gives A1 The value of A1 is 1.07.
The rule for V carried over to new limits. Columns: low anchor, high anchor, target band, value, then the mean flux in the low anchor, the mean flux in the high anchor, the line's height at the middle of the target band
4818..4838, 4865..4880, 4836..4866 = -2.1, 21.6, 19.8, 20.7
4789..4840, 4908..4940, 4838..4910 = 0.8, 22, 21.3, 21.6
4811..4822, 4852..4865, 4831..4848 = 1.7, 22.4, 23.7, 23.1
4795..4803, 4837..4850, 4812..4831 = -0.5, 22.2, 20.6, 21.4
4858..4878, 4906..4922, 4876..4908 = 0.5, 21.9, 21.5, 21.7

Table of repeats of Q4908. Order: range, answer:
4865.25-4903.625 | 20.8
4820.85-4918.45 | 21.4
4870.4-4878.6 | 19.4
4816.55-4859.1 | 21.2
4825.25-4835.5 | 21.2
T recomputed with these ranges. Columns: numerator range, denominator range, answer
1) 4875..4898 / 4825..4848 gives 1.03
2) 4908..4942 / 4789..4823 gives 1.00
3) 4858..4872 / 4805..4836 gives 1.07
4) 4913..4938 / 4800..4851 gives 1.03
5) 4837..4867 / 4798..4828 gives 1.02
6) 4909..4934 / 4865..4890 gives 1.07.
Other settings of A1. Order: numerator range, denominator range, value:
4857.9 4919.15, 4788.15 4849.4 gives 1.03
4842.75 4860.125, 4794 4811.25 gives 0.97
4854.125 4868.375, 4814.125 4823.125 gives 1.07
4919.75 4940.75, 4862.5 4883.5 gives 1.05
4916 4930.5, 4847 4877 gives 1.02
